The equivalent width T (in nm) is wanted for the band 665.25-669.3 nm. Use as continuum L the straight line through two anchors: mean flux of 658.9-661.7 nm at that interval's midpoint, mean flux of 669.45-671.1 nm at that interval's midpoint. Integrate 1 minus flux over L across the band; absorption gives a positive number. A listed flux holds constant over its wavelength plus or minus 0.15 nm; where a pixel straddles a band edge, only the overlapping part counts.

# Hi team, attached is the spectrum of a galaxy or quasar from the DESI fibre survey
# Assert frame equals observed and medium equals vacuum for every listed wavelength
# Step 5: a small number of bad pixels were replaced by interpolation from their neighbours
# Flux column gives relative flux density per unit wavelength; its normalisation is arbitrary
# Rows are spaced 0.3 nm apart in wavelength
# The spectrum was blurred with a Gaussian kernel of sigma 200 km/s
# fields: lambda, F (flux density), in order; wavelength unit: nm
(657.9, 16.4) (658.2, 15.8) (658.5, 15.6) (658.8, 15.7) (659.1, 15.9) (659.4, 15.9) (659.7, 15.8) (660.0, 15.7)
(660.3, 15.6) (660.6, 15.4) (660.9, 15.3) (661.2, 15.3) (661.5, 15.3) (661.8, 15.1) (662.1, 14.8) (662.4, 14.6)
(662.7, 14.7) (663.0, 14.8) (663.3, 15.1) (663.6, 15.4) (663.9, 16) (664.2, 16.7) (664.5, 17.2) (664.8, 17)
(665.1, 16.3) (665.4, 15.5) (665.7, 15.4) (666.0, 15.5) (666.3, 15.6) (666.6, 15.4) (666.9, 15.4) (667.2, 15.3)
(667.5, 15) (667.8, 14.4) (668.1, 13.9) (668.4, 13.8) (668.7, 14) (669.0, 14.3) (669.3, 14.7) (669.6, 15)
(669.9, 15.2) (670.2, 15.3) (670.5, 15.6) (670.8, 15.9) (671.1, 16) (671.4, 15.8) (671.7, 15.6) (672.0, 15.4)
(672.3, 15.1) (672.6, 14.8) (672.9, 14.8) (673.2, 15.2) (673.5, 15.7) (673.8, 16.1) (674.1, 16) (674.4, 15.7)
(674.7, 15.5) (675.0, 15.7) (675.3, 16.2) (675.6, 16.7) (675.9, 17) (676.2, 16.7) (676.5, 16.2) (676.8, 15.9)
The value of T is 0.16 nm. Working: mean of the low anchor 15.6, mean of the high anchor 15.5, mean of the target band 14.9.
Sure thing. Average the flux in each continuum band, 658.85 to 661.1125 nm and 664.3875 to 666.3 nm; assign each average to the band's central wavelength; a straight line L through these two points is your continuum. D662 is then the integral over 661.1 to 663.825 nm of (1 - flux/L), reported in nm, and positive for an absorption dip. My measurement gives 0.141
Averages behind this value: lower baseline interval 15.6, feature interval 15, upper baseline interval 16.1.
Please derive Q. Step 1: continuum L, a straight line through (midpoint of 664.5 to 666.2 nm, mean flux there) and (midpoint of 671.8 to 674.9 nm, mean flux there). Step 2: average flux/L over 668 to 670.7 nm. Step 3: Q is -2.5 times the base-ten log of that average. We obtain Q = 0.08 mag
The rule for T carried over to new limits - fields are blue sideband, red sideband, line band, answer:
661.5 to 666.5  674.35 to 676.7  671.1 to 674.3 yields 0.118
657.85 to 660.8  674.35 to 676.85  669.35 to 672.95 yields 0.159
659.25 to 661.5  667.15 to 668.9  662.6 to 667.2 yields -0.278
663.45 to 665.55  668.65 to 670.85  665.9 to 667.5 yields 0.037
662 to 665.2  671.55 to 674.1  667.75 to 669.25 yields 0.138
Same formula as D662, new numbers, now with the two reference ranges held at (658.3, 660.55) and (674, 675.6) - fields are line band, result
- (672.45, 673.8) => 0.05 nm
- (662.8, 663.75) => 0.04 nm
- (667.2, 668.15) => 0.07 nm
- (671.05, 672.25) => 0.02 nm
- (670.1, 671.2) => 0.01 nm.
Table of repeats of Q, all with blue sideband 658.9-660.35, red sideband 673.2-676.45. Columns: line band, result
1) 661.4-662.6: 0.06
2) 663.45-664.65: -0.03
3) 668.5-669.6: 0.11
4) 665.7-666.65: 0.03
